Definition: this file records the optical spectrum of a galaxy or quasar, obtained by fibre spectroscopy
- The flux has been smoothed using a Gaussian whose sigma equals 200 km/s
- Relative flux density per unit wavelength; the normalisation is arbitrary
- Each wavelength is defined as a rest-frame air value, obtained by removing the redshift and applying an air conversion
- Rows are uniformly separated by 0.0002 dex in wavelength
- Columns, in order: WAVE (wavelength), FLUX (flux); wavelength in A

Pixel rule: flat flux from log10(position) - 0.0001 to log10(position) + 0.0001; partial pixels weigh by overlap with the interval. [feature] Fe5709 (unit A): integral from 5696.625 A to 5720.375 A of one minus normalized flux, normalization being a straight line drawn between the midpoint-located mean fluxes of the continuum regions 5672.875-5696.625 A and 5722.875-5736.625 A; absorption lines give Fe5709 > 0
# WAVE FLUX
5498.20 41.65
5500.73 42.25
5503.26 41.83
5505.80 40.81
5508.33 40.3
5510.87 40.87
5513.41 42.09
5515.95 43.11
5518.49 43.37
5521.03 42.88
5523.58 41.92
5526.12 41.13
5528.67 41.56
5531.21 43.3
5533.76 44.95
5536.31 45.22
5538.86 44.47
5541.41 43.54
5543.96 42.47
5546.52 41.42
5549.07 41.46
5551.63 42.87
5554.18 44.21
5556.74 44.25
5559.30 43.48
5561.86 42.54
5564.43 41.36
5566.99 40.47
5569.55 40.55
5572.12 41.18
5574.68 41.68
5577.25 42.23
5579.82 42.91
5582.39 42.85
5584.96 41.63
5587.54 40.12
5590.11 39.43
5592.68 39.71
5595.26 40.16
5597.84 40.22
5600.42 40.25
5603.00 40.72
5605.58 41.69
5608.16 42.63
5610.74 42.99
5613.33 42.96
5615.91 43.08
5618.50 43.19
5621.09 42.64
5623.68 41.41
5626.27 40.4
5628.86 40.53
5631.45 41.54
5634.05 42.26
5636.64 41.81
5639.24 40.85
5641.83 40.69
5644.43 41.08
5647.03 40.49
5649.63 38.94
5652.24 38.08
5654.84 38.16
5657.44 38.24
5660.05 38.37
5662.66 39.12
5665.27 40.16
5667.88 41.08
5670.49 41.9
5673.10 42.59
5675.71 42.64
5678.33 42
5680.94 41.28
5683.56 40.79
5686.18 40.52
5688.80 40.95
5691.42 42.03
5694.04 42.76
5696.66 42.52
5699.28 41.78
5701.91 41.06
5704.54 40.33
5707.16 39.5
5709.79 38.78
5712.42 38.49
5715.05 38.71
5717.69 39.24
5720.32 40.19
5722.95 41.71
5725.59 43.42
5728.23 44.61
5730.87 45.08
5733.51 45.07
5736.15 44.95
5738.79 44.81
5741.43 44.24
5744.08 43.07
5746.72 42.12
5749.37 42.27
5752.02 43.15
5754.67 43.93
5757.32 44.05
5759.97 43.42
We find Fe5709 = 1.74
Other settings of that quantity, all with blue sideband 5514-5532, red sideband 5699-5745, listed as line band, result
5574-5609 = 0.9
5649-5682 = 1.5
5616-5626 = 0.0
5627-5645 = 0.4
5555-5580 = 0.2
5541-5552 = 0.0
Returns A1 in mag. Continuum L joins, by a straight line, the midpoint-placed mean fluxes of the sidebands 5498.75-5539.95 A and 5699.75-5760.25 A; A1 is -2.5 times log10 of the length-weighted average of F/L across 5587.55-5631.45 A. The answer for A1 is 0.03 mag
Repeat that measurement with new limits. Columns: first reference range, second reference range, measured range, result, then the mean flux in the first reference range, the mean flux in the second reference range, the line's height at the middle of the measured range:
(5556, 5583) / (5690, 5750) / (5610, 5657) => 0.03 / 42.1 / 42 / 42.1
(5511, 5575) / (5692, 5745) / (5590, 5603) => 0.06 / 42.6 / 42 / 42.4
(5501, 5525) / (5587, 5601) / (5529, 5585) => -0.05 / 41.9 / 40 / 40.9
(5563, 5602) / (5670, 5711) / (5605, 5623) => -0.04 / 41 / 41.3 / 41.1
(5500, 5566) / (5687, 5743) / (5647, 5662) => 0.10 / 42.6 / 41.9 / 42.1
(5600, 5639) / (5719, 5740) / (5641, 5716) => 0.06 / 41.9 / 43.7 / 42.9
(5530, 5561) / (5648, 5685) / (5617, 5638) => -0.01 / 43.5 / 40.2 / 41.3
